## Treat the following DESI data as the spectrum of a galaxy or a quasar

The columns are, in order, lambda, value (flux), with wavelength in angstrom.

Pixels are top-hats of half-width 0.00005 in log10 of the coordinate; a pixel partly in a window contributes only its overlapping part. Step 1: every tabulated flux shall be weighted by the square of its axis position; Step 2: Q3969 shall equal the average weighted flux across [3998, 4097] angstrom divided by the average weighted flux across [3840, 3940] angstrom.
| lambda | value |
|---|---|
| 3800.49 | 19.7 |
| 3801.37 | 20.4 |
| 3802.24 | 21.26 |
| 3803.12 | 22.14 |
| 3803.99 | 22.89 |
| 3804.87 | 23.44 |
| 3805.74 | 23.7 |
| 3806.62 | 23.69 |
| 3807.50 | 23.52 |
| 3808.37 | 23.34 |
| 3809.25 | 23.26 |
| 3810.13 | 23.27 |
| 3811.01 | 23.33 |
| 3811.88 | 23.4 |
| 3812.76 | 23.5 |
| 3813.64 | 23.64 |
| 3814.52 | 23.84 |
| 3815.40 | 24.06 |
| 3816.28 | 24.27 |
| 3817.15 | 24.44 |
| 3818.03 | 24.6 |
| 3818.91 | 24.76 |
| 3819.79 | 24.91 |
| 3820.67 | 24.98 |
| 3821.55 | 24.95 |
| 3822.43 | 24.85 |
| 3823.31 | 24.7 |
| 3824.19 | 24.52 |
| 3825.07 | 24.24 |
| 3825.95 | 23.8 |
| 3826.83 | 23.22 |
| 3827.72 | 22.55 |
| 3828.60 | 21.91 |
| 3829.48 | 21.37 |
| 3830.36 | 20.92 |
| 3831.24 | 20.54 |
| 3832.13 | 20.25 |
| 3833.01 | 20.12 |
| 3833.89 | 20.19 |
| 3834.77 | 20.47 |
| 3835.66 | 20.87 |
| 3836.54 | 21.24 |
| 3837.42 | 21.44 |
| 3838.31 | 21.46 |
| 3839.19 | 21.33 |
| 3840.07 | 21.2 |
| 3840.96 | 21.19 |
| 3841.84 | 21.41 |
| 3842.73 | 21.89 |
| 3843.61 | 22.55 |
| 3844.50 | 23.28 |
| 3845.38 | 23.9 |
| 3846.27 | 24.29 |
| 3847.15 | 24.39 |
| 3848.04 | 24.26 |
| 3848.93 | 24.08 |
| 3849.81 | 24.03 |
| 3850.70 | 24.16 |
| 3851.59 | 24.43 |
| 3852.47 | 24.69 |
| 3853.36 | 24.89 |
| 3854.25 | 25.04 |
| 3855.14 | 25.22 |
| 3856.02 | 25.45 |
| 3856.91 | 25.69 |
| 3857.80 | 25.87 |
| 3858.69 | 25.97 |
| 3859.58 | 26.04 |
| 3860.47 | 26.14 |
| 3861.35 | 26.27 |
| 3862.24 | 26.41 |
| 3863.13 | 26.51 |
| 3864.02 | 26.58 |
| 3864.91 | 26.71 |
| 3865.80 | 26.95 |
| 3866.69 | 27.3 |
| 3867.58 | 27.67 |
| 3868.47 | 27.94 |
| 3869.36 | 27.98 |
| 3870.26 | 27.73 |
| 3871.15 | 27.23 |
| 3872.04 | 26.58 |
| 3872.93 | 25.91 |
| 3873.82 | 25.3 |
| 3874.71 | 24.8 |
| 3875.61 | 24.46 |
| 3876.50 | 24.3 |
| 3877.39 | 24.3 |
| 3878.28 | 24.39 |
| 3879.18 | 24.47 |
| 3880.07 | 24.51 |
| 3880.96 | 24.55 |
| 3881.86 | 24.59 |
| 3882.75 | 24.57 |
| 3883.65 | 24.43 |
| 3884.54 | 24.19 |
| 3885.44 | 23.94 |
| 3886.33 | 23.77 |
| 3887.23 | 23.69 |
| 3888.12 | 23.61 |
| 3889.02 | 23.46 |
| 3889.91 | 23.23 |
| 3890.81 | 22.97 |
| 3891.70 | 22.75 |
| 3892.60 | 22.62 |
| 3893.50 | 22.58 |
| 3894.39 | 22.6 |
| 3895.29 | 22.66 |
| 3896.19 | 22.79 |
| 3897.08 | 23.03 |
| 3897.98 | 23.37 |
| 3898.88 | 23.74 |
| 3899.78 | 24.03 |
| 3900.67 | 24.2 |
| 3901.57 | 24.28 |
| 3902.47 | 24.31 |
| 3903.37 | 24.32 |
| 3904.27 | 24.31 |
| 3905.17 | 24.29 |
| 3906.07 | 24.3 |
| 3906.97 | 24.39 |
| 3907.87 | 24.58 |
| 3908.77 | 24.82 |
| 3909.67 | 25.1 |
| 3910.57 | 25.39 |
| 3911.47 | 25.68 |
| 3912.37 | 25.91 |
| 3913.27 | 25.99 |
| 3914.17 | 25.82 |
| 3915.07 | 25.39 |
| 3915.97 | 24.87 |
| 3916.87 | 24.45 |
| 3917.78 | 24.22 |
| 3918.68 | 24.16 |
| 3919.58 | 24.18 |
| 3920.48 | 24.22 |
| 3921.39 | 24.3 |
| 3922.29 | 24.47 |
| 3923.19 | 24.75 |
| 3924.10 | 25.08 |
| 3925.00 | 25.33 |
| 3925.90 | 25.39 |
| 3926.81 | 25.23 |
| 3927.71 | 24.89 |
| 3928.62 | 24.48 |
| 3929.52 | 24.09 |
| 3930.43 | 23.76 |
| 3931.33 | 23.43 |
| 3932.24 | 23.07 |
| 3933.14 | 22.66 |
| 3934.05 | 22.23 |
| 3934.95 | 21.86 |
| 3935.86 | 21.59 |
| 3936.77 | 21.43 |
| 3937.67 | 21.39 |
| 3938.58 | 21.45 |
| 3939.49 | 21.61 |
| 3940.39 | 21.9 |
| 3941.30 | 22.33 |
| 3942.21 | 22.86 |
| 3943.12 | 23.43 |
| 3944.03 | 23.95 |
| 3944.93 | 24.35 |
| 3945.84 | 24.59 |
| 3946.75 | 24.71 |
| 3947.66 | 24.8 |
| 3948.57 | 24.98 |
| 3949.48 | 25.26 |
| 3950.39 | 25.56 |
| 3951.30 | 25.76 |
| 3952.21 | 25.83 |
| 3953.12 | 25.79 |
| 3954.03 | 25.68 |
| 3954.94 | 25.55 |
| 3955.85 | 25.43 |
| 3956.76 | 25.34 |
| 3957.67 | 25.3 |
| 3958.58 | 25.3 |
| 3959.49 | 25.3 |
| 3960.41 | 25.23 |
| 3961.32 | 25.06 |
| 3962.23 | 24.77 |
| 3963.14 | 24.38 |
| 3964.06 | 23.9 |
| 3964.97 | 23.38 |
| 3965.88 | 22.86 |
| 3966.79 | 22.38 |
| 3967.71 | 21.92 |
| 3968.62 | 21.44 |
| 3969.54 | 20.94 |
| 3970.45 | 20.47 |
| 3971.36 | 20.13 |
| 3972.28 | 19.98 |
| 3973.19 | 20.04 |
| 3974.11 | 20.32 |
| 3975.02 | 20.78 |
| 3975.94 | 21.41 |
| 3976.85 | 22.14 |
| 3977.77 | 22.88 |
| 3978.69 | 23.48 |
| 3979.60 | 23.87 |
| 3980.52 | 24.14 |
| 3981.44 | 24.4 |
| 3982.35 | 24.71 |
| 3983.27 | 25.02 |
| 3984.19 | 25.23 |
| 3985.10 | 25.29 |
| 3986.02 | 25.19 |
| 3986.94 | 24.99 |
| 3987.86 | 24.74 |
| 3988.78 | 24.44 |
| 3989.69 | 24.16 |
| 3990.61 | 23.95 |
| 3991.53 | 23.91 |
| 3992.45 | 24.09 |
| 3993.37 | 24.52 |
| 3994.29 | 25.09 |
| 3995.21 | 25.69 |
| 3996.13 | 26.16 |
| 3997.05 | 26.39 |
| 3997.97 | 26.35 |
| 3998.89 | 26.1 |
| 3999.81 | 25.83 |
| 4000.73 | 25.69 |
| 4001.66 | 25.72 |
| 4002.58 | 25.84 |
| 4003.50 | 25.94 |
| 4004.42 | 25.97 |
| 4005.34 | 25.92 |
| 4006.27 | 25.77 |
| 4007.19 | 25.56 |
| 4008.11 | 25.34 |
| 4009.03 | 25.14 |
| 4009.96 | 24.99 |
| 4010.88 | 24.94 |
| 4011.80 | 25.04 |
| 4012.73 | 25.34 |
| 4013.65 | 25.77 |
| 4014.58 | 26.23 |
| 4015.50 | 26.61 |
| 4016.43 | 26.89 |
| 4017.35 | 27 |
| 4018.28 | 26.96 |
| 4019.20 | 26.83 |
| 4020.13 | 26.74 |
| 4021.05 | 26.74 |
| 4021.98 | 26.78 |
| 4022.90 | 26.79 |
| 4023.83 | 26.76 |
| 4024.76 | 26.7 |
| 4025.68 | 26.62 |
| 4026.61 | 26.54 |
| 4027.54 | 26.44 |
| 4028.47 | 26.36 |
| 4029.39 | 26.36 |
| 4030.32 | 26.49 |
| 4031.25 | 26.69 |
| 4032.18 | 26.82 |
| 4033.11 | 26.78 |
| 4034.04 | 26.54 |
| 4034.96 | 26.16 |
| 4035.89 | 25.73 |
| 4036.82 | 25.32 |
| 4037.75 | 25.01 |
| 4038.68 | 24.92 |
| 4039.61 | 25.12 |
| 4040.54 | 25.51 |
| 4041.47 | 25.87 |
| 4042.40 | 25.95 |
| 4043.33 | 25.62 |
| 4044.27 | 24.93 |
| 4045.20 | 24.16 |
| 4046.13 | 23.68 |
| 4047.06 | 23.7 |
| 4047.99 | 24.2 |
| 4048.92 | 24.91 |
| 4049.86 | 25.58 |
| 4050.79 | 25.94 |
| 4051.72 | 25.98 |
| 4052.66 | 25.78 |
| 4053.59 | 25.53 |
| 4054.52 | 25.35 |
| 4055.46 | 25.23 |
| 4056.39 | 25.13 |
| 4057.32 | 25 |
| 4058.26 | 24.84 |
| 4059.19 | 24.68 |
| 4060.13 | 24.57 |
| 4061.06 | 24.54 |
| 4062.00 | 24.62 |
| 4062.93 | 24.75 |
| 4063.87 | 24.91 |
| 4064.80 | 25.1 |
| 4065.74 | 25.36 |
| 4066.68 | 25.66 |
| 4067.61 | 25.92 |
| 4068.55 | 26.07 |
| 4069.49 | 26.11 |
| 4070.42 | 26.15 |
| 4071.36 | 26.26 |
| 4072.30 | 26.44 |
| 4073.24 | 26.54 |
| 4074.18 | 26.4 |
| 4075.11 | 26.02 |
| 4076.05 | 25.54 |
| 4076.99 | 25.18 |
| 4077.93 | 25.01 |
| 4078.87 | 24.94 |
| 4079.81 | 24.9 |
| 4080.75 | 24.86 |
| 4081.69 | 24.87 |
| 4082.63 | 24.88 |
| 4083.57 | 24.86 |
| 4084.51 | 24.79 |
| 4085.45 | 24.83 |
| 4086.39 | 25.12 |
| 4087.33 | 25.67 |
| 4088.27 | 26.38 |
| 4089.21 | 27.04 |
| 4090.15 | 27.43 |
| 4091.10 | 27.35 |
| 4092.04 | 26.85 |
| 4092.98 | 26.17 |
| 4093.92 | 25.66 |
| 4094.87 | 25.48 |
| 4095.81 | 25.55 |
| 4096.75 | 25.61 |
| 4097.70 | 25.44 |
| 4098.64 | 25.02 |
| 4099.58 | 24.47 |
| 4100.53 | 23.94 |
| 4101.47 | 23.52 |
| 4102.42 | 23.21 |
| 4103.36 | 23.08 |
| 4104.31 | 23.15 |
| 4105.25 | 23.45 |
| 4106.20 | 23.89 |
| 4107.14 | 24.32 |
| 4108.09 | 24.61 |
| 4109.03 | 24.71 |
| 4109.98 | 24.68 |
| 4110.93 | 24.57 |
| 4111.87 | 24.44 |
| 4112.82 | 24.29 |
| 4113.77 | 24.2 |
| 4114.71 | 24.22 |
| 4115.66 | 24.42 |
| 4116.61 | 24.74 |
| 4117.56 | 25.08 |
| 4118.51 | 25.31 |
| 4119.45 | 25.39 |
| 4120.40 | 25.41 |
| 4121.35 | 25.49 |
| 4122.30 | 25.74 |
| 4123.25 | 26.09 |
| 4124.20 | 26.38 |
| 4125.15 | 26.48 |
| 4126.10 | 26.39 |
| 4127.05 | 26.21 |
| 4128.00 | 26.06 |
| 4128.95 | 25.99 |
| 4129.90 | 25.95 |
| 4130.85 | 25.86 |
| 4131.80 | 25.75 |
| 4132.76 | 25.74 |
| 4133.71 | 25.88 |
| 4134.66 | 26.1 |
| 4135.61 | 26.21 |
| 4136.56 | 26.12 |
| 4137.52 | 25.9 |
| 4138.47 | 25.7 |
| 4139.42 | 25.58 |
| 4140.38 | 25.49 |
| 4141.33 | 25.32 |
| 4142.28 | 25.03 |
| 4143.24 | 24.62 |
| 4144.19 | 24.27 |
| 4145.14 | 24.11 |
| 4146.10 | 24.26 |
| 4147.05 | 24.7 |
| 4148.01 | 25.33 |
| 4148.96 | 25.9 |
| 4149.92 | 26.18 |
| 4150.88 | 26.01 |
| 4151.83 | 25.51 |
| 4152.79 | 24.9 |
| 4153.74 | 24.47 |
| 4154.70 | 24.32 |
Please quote 1.1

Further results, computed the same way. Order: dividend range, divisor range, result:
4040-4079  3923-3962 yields 1.11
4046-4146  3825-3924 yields 1.17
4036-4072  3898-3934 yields 1.10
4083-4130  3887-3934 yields 1.15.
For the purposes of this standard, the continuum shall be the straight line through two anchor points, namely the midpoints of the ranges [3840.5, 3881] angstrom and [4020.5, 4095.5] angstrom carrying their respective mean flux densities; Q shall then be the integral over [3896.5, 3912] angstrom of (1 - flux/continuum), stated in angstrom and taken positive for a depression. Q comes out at 0.6 angstrom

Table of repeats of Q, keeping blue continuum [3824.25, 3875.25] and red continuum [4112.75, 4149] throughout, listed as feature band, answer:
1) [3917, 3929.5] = -0.1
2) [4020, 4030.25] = -0.7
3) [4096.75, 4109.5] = 0.6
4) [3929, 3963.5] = 0.8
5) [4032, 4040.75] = -0.3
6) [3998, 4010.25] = -0.4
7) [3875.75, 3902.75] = 0.6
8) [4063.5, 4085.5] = -0.3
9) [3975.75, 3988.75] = 0.3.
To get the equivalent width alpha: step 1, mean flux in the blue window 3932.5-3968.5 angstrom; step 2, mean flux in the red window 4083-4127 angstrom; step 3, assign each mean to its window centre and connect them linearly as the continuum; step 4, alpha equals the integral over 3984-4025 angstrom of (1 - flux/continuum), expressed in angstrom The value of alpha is -2.3 angstrom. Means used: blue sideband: 23.9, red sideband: 25.1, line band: 25.7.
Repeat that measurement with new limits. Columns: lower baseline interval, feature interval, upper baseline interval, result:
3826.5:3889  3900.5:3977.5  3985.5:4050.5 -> 3.3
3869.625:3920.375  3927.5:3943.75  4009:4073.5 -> 1.4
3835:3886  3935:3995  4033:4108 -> 3.2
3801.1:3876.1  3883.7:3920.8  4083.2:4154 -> 0.3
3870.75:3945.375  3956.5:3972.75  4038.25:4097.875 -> 0.9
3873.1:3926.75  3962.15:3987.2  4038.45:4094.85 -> 2.0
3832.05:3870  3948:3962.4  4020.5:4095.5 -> -0.3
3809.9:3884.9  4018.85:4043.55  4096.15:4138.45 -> -1.4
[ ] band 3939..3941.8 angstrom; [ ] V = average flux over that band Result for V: 21.9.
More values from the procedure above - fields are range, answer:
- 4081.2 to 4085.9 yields 24.9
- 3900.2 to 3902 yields 24.3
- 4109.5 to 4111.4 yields 24.6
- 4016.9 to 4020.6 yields 26.9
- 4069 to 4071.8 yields 26.2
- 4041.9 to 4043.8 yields 25.7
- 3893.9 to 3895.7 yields 22.7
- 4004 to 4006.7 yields 25.8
